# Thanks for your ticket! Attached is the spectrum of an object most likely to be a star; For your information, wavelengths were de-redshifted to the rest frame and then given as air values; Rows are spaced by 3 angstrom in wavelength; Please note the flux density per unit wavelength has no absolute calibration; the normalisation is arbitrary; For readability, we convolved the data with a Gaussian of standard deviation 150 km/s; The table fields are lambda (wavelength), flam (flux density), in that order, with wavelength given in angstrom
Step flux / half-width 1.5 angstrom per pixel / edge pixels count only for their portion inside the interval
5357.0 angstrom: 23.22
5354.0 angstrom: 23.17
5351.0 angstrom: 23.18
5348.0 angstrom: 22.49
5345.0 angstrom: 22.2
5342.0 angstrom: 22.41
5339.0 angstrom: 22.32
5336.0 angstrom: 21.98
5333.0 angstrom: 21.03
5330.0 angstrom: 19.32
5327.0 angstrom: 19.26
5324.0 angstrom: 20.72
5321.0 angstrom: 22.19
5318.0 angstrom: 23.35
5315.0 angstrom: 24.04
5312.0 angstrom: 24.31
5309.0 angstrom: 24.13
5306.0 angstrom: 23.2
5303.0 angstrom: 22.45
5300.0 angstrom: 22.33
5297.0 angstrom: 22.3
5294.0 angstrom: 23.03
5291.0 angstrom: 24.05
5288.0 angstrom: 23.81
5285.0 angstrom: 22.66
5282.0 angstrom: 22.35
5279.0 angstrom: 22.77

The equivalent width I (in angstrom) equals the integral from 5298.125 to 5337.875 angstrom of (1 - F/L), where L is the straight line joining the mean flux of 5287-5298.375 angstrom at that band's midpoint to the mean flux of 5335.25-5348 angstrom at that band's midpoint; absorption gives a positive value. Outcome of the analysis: 1.0 angstrom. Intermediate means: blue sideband 23.3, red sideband 22.3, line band 22.2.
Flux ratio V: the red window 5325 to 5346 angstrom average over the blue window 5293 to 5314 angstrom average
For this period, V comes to 0.92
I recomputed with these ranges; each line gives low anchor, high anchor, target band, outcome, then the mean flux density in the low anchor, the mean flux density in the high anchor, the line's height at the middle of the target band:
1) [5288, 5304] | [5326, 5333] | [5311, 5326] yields -1.44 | 22.9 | 19.7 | 20.7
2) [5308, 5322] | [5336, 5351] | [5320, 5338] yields 1.78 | 23.6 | 22.4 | 23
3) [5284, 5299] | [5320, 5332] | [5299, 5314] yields -0.98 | 23.2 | 20.3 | 21.9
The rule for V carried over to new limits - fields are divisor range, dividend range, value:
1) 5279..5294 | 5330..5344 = 0.94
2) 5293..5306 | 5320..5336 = 0.91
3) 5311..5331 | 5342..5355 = 1.04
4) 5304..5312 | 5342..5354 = 0.96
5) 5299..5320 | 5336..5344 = 0.95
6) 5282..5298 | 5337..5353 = 0.97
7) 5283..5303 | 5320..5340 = 0.91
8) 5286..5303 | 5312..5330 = 0.95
